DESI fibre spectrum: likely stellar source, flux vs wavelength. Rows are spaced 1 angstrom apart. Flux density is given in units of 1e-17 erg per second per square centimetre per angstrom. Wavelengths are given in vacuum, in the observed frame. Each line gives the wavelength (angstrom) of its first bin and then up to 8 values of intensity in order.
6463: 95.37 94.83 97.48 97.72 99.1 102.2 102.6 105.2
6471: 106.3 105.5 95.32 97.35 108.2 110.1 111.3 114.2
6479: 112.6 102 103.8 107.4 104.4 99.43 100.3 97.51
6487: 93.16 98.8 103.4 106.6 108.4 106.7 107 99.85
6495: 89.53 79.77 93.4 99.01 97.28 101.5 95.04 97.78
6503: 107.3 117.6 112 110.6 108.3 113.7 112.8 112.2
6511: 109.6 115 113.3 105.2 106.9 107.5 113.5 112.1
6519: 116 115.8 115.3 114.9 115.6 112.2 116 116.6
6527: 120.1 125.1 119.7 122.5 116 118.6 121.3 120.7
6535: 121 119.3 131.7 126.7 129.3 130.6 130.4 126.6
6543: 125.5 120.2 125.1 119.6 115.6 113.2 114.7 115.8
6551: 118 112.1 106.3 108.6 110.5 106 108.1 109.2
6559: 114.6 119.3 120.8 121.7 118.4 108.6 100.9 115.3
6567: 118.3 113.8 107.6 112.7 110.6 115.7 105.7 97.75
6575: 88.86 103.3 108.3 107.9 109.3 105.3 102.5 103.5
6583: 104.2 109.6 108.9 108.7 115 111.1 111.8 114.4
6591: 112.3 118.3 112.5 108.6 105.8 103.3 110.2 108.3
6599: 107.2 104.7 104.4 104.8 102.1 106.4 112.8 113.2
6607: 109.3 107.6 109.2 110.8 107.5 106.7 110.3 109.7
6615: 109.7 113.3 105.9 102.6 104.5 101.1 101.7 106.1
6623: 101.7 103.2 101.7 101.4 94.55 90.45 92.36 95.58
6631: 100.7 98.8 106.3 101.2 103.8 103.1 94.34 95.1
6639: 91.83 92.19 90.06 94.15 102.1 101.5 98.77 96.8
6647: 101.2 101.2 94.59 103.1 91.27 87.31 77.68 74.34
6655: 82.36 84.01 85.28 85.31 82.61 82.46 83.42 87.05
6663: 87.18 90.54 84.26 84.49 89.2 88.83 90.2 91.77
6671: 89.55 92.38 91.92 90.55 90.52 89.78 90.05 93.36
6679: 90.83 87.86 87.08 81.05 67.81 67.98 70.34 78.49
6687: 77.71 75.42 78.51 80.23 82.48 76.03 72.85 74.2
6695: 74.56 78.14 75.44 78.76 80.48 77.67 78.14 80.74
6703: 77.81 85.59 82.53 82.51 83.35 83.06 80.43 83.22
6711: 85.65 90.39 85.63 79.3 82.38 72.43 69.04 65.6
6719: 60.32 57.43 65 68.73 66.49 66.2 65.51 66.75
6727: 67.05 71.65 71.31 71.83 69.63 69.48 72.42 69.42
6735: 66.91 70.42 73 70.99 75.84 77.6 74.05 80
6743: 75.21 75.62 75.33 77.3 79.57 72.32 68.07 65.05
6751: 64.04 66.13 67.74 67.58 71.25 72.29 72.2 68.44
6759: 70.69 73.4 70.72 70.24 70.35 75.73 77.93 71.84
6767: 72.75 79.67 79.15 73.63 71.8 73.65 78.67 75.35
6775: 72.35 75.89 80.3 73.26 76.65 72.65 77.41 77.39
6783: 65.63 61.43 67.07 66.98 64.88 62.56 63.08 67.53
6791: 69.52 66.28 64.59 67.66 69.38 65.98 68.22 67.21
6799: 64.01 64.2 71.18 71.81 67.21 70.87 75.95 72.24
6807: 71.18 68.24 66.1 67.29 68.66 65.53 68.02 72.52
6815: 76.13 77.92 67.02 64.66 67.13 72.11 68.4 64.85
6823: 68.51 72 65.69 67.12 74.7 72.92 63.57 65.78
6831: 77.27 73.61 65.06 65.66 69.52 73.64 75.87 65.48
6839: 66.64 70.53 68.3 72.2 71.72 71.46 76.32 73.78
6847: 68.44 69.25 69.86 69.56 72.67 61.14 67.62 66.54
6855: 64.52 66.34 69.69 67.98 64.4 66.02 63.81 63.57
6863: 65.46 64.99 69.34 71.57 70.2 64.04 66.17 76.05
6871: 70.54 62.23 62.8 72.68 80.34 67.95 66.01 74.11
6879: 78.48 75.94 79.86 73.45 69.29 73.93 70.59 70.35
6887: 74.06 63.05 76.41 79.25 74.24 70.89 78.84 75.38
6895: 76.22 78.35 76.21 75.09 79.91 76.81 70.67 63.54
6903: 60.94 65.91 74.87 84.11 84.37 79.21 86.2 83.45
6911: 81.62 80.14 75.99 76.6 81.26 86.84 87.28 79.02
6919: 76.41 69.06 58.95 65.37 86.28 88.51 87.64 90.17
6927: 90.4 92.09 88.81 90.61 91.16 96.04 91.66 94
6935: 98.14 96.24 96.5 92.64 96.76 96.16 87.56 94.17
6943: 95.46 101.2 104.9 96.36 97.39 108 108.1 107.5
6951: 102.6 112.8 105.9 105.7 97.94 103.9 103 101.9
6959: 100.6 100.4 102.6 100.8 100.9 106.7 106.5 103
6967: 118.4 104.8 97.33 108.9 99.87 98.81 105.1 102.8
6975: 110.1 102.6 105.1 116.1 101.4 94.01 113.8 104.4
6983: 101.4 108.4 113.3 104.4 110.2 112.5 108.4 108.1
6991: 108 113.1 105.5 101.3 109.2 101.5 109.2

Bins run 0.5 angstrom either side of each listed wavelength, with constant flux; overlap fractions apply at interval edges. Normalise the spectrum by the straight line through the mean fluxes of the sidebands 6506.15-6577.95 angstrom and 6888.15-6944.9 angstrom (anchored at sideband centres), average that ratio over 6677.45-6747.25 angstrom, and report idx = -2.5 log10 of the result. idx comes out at 0.30 mag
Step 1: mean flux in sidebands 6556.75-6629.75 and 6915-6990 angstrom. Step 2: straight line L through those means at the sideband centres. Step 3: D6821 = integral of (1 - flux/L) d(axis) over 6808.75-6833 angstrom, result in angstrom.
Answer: 7.7 angstrom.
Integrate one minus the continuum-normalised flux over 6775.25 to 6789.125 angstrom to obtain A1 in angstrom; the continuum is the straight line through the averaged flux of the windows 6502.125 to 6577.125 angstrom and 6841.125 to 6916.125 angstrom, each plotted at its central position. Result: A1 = 2.3 angstrom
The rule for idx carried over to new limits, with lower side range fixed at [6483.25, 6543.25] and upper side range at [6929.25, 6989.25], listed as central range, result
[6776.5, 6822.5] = 0.46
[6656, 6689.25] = 0.26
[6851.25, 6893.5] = 0.43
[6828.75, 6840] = 0.45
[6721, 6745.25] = 0.44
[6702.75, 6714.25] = 0.27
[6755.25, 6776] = 0.40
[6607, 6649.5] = 0.08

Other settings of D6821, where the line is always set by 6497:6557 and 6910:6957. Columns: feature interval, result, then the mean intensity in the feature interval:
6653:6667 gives 3.0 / 84.1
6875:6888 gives 3.0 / 72.7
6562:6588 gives 0.8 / 108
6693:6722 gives 7.6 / 77.3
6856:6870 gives 4.2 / 67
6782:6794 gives 4.1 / 66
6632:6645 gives 1.2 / 98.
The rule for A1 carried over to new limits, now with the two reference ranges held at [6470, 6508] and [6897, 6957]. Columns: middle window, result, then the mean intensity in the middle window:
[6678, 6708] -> 5.3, 79.1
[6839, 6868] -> 7.1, 68.4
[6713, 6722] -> 2.4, 69.9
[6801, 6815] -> 3.4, 69.9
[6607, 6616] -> -0.9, 109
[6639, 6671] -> 2.5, 89.9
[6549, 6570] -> -2.5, 113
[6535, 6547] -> -2.8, 125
